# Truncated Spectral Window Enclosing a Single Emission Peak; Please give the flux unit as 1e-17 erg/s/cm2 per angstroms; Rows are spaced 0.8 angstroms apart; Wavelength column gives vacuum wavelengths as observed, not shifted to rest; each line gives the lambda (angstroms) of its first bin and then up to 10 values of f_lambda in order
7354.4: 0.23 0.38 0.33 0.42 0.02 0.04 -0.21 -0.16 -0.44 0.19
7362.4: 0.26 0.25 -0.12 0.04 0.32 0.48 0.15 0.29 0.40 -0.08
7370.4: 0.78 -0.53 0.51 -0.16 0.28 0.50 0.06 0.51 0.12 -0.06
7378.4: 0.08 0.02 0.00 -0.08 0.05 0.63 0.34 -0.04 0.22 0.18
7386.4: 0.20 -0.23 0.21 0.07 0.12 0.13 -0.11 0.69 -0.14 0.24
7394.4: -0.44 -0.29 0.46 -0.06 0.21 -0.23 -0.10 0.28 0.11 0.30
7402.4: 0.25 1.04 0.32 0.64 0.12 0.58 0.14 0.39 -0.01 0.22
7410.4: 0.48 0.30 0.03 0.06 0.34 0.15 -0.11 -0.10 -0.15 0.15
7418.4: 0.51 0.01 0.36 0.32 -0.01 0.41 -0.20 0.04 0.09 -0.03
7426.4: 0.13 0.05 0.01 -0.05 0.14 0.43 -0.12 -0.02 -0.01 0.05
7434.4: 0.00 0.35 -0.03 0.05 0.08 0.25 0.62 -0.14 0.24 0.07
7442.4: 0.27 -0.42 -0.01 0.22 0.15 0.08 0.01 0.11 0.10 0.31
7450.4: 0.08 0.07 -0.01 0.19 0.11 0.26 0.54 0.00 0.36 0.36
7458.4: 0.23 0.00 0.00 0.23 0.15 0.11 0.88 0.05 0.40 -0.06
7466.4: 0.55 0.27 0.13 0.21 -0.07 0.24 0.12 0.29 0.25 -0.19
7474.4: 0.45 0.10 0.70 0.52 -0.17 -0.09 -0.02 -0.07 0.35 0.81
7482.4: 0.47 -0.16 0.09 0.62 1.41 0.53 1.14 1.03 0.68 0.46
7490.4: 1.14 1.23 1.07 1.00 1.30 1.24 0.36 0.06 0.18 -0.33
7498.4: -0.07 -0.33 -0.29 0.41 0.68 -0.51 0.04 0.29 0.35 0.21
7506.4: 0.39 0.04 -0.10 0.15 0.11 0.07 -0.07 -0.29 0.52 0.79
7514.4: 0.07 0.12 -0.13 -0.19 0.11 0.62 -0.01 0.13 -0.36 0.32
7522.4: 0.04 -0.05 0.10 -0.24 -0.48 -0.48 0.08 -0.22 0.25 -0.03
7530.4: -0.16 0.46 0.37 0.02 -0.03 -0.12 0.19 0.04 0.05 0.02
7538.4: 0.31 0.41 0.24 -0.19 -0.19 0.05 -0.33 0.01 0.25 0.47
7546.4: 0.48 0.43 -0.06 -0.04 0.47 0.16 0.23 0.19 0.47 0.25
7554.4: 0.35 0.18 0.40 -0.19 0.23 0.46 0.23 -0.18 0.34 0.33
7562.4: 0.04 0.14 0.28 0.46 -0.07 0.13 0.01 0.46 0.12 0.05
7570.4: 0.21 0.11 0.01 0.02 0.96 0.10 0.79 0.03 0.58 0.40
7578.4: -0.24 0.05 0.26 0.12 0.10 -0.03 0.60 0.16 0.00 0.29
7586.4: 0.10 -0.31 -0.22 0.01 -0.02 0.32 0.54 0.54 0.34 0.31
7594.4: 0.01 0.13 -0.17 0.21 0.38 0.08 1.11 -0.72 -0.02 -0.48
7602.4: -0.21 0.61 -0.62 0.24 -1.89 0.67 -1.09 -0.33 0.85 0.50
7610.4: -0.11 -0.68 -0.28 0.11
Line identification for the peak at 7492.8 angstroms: [O II]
